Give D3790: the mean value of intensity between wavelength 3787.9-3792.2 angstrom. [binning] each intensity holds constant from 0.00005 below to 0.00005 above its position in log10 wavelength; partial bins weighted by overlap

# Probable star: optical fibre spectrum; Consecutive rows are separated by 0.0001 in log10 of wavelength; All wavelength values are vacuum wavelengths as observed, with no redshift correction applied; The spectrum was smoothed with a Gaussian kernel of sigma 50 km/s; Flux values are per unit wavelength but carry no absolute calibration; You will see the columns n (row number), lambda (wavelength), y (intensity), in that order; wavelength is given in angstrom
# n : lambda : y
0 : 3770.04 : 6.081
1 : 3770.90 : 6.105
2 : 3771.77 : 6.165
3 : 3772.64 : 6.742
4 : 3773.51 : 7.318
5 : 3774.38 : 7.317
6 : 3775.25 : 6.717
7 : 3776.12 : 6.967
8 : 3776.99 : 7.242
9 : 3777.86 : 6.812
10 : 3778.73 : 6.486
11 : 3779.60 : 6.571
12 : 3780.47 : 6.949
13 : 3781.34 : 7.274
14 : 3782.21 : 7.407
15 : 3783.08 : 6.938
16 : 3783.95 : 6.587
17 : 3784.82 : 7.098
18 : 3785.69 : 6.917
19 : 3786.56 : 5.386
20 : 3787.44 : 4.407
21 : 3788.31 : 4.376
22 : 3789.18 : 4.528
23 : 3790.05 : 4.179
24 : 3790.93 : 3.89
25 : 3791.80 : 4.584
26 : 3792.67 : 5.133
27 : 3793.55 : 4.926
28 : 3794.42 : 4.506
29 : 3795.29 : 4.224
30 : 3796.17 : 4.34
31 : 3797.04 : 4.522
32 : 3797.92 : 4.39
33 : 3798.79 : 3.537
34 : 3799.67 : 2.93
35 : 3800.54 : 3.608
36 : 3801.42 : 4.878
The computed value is 4.31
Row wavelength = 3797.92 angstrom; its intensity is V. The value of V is 4.39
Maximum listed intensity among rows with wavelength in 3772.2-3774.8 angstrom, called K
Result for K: 7.318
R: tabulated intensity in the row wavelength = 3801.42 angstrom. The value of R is 4.878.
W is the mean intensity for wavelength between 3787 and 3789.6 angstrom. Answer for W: 4.44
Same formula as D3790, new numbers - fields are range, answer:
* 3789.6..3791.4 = 4.05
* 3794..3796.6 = 4.35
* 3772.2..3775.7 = 7.01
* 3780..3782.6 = 7.2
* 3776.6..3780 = 6.77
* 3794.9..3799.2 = 4.2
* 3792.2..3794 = 5.02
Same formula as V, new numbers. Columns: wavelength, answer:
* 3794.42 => 4.506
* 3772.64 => 6.742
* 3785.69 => 6.917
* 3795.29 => 4.224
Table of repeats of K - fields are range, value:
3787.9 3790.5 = 4.528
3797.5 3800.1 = 4.39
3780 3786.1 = 7.407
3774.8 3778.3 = 7.242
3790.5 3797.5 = 5.133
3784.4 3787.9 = 7.098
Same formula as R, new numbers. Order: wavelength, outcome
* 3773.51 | 7.318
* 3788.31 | 4.376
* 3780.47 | 6.949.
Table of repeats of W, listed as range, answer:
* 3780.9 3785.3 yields 7.07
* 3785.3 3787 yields 6.12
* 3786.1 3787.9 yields 4.91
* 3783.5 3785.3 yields 6.86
